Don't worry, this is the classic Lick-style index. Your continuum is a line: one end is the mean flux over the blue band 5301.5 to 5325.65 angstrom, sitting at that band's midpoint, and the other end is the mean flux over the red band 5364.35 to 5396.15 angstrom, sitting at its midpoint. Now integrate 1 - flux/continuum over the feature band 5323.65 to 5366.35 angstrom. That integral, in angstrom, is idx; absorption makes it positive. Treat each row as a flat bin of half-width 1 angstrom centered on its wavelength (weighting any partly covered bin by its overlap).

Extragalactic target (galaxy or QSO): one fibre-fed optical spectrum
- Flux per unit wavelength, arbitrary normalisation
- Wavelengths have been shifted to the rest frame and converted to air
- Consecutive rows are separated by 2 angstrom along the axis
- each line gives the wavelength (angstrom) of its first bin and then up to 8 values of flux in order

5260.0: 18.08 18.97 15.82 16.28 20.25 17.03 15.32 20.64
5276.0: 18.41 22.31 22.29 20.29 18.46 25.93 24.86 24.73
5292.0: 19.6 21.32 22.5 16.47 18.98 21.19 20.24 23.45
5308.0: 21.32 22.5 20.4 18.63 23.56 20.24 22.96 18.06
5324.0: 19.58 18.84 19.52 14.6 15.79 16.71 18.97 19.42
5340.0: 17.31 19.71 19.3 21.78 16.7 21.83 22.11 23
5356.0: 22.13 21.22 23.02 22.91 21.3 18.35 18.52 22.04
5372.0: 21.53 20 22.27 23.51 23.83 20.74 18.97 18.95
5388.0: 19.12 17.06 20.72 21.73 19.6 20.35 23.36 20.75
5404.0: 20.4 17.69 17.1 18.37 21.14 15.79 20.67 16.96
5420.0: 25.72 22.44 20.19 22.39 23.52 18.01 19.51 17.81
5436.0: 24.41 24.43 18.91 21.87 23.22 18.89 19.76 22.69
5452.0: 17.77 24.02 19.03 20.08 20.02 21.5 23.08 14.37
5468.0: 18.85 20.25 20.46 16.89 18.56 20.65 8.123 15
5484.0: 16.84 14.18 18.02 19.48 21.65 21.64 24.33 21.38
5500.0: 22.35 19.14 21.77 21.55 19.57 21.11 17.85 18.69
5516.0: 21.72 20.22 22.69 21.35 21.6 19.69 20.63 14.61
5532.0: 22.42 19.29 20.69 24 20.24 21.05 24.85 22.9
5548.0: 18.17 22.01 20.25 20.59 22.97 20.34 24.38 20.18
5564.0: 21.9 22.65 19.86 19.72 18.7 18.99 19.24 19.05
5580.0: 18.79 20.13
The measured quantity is 1.98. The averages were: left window 20.9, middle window 19.8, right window 20.5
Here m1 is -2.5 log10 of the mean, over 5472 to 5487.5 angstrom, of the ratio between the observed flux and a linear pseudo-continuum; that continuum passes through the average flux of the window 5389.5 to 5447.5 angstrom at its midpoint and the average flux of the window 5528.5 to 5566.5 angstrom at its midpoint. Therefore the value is 0.277 mag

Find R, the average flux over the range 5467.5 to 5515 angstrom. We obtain 19.1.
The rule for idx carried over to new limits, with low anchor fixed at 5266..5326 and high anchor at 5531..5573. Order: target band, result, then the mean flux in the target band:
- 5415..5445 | -0.5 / 21.3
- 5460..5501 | 4.3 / 18.9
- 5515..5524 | -0.1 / 21.5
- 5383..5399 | 1.0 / 19.6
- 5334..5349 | 1.4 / 18.9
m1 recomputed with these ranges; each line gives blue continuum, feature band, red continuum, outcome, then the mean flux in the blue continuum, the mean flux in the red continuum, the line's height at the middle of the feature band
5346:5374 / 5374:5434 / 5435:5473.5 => 0.03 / 21.1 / 20.7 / 20.9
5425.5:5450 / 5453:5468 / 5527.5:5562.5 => 0.05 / 21.1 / 21.1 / 21.1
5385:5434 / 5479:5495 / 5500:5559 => 0.21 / 20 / 20.8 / 20.5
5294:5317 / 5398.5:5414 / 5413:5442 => 0.07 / 20.9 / 20.8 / 20.8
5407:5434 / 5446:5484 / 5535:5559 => 0.09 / 20.1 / 21.5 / 20.6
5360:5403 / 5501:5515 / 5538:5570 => 0.07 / 20.8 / 21.5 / 21.3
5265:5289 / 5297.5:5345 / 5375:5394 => 0.05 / 20.2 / 20.6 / 20.4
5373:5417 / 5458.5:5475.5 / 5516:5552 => 0.06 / 20.1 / 21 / 20.5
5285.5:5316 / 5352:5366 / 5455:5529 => -0.05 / 21.5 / 19.6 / 20.9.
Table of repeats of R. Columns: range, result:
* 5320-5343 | 18.3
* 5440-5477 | 20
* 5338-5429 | 20.6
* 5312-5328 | 20.2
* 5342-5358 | 20.9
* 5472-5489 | 16.3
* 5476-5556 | 20.1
